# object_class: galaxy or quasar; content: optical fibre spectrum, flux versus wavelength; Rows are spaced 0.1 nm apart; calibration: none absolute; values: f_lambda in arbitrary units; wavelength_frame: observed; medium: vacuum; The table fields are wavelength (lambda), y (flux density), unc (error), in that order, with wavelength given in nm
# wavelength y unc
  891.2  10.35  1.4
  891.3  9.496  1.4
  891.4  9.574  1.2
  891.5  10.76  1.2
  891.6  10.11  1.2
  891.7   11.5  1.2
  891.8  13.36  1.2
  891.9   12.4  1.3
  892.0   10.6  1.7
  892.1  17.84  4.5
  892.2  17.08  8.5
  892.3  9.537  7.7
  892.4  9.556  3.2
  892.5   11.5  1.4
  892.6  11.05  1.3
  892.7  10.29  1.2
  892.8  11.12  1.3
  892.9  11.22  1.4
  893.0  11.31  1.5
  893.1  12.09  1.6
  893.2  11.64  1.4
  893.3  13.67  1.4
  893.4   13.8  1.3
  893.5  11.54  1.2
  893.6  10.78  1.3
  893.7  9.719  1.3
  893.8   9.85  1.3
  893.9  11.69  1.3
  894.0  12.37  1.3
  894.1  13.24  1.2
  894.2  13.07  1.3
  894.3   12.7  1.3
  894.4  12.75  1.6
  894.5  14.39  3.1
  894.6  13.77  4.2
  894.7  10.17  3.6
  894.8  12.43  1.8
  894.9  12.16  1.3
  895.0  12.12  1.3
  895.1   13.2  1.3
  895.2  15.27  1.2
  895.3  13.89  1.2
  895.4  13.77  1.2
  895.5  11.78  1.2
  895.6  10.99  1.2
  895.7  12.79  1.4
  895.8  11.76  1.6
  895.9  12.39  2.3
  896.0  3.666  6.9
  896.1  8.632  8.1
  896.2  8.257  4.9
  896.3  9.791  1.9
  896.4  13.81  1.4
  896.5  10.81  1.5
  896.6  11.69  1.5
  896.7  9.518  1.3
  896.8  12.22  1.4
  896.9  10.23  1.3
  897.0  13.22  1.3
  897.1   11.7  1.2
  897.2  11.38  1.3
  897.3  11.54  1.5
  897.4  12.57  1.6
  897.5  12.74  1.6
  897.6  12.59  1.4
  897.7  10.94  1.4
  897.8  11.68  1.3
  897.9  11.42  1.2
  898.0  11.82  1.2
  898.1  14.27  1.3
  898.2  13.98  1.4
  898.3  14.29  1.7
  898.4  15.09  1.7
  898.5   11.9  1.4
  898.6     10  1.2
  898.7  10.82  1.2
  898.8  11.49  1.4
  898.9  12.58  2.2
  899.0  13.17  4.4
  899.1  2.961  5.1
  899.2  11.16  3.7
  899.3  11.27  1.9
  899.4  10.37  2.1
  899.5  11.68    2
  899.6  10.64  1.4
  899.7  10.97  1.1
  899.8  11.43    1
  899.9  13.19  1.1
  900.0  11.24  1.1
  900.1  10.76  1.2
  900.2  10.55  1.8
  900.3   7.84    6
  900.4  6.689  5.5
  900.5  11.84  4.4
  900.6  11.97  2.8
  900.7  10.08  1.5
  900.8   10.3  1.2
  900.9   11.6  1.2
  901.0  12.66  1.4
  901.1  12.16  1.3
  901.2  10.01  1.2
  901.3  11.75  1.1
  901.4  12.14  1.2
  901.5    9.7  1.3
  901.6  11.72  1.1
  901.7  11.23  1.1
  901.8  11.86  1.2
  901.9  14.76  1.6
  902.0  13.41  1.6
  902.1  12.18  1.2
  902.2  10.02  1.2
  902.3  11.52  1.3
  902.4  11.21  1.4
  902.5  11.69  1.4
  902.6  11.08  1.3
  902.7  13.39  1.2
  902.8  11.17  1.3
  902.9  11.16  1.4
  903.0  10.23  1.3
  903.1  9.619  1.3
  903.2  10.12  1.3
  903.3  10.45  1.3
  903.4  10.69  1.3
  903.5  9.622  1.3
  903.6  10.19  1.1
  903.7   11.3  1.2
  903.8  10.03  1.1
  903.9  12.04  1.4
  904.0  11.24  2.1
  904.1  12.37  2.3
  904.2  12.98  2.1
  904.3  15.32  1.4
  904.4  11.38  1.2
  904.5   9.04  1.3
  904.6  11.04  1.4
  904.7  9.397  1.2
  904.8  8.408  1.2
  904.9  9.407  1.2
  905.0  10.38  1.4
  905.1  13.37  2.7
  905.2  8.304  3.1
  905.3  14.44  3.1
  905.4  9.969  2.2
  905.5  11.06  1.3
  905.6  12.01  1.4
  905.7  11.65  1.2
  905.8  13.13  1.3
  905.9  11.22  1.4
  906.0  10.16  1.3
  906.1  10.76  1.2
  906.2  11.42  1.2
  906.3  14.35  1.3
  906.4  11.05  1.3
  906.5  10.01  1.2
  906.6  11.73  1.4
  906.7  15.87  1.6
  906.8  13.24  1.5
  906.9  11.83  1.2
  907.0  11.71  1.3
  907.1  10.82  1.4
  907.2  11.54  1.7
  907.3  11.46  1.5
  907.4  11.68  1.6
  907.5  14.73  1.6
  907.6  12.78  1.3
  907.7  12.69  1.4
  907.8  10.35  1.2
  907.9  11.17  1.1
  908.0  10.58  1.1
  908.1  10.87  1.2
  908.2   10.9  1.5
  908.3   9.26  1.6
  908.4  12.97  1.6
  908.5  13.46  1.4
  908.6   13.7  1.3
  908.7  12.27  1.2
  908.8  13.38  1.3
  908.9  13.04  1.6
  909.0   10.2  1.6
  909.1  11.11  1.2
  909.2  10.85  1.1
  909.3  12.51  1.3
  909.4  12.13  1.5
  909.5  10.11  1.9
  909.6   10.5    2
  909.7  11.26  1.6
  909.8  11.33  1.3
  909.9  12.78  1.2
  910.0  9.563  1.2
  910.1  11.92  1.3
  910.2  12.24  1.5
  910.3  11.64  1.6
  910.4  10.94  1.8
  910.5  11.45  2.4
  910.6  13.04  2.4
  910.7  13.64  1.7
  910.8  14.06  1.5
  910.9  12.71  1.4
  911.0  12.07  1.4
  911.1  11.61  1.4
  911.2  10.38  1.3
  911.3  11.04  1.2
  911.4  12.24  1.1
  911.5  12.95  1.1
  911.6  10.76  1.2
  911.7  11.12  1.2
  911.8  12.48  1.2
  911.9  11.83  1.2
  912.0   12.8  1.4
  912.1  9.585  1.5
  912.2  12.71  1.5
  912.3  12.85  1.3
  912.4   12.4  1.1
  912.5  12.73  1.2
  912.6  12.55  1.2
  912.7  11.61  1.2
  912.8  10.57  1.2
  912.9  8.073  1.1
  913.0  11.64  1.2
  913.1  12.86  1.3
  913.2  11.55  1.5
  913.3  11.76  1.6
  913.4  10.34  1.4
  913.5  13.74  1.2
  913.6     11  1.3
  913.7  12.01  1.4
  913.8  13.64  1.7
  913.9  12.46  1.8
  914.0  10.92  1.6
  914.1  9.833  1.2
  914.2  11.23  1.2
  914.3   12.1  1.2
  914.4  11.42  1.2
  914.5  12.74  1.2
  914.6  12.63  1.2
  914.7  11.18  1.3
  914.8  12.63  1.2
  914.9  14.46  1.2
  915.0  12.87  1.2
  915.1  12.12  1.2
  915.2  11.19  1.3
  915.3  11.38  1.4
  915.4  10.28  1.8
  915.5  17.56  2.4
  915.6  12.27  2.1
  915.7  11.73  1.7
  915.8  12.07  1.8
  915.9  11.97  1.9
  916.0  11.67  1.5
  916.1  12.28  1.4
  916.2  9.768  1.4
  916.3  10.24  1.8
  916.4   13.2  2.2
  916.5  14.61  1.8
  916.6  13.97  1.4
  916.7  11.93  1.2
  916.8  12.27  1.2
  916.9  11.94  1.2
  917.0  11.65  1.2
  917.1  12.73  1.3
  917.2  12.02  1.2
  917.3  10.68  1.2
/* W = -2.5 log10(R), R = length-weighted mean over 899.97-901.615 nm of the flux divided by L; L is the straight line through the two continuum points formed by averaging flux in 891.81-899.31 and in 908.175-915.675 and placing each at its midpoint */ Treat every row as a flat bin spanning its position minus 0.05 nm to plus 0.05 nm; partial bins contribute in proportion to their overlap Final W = 0.107 mag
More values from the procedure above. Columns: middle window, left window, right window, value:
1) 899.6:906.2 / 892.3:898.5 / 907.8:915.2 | 0.06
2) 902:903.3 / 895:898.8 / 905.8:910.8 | 0.06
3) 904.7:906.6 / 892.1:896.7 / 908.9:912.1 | 0.06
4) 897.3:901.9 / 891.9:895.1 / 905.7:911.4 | 0.06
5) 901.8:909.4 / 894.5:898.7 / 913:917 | 0.04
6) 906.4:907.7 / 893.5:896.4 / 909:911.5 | -0.05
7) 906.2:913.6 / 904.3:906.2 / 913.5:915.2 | -0.03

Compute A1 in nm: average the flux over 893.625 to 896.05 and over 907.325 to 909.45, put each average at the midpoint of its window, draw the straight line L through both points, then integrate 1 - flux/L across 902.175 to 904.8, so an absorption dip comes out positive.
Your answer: 0.204 nm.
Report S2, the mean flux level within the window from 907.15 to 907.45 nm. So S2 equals 11.6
